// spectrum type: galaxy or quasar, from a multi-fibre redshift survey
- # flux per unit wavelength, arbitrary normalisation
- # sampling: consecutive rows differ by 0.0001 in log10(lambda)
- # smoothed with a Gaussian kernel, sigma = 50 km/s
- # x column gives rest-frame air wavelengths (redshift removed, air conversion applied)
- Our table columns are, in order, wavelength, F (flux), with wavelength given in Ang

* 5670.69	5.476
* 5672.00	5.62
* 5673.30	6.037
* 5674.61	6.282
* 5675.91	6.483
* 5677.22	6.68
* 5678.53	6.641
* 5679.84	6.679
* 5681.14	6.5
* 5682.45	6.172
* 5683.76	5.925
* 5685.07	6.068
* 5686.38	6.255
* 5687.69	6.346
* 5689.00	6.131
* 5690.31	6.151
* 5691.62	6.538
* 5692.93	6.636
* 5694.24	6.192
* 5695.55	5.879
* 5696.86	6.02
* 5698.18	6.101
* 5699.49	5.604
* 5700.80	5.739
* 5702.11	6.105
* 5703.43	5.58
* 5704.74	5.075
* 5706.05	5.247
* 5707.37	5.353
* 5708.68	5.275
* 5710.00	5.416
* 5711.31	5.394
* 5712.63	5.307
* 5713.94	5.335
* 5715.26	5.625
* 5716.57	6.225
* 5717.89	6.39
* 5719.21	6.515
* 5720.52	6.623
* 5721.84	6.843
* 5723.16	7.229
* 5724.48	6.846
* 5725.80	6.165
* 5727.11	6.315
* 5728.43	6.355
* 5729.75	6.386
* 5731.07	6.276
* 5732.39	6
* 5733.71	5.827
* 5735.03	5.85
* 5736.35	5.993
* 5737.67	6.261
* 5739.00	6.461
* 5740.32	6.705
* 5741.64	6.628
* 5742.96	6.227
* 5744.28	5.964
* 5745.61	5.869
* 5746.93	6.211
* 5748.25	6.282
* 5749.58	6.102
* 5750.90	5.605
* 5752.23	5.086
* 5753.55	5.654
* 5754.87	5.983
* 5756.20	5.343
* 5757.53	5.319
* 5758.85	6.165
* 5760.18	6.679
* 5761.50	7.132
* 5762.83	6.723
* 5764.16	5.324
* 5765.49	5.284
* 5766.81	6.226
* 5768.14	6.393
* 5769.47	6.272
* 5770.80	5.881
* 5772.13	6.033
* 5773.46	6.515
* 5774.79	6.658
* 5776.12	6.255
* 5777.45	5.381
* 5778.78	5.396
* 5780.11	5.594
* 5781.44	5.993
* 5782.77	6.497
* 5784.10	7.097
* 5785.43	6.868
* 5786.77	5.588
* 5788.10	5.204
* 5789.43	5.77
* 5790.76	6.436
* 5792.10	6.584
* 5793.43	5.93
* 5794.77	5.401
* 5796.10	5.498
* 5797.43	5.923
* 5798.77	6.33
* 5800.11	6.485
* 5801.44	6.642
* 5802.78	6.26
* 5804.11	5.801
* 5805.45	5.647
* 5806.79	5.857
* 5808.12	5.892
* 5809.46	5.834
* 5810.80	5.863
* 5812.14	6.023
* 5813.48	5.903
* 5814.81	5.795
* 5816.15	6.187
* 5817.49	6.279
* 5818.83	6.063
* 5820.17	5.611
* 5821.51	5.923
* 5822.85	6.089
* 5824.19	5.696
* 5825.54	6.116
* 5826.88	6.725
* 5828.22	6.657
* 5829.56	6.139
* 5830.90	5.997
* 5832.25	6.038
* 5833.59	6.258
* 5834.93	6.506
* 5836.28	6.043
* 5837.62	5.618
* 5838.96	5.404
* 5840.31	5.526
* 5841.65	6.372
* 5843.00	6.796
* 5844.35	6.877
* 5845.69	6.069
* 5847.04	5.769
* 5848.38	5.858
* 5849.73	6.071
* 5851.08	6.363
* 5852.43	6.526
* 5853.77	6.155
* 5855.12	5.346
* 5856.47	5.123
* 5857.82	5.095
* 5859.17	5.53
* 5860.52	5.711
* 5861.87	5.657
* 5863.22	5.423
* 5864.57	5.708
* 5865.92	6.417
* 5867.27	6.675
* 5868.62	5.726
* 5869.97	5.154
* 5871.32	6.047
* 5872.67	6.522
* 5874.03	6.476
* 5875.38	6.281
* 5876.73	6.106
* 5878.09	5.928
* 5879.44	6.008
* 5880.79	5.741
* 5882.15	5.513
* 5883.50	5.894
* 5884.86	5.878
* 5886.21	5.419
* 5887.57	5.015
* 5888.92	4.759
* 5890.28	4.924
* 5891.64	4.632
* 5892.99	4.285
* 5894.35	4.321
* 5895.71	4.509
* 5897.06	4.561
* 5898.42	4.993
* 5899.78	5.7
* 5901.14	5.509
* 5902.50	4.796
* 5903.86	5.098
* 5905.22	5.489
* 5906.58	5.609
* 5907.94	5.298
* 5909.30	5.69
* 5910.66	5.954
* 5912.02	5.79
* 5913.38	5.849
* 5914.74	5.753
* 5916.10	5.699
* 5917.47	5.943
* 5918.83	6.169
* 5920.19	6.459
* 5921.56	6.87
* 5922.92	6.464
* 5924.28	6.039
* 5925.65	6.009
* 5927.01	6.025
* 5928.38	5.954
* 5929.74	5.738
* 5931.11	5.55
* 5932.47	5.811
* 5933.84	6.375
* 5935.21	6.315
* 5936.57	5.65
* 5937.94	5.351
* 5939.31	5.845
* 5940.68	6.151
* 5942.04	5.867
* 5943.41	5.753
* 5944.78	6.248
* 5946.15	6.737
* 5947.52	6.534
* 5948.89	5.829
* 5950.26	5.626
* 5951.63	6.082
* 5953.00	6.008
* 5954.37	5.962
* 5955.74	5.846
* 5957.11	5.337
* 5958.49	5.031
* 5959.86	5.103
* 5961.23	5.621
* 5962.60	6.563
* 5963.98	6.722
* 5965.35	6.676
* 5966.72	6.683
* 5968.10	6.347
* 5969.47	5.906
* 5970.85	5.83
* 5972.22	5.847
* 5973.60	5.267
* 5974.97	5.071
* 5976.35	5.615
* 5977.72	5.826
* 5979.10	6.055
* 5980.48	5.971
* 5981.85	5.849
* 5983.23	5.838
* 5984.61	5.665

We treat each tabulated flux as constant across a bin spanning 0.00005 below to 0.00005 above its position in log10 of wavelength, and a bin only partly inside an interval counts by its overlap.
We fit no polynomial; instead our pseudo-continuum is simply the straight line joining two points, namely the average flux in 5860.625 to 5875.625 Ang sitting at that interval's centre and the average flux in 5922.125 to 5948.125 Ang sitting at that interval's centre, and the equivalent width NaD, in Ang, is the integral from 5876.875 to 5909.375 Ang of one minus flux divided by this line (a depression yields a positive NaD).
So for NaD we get 4.1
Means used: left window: 5.99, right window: 6.02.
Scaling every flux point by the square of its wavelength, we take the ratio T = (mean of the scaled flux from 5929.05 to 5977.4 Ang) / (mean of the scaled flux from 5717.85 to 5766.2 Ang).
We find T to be 1.03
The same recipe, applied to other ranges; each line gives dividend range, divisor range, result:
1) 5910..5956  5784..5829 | 1.04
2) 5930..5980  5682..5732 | 1.07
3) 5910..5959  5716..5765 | 1.03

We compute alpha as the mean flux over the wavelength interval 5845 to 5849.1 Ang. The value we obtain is 5.91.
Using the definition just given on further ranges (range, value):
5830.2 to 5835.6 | 6.2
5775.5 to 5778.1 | 5.81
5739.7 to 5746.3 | 6.28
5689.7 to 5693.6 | 6.45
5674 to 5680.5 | 6.56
